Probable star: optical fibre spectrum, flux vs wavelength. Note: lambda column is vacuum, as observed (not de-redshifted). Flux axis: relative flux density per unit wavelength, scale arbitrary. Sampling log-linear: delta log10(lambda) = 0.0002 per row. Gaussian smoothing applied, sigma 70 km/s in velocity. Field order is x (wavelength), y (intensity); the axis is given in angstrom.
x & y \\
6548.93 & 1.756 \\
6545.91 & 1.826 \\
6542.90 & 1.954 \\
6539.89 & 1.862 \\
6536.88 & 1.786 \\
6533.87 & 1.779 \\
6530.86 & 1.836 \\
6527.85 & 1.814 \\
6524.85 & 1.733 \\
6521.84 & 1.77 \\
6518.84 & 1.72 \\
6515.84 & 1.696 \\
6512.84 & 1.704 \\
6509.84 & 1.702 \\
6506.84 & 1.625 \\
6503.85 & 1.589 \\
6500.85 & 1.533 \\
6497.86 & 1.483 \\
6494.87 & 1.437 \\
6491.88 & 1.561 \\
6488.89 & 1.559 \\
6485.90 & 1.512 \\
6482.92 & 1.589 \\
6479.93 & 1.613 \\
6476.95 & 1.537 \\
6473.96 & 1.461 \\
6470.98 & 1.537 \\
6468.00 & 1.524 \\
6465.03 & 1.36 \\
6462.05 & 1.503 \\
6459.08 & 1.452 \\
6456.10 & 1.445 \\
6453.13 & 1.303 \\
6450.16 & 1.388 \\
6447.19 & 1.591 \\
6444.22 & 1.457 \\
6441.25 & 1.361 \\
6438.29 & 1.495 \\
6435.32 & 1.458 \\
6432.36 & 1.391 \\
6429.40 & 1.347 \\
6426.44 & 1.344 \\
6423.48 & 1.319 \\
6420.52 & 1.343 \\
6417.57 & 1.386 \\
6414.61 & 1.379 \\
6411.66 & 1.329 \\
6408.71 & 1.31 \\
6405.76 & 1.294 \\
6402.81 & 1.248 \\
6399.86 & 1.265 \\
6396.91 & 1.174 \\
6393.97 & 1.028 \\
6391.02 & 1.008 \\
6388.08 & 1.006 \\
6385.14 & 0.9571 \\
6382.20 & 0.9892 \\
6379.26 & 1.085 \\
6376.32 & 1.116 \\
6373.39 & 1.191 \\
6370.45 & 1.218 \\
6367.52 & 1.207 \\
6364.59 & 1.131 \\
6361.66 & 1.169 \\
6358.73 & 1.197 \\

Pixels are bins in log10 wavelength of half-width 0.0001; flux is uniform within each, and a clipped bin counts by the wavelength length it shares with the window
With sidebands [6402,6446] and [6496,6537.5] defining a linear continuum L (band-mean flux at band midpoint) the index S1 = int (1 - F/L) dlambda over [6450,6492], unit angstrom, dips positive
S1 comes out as 1.2 angstrom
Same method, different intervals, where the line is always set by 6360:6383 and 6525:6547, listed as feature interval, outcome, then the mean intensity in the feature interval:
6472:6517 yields 2.3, 1.57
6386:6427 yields 1.7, 1.24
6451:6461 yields 0.6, 1.4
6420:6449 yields -0.1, 1.41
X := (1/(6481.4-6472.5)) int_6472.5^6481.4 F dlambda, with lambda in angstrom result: 1.54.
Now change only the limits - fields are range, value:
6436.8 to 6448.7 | 1.48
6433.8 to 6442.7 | 1.44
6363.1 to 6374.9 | 1.19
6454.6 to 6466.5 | 1.44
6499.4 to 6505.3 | 1.56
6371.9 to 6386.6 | 1.07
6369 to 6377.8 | 1.17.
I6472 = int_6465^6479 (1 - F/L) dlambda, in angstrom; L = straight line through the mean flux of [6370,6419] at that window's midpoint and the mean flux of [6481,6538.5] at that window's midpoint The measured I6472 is 0.0 angstrom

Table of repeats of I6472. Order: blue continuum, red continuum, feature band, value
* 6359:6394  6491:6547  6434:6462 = -0.8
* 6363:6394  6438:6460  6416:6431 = -0.5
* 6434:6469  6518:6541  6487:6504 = 1.2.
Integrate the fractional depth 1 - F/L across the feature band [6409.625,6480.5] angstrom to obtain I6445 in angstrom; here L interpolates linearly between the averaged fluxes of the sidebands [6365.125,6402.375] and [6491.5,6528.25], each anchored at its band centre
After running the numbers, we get -3.2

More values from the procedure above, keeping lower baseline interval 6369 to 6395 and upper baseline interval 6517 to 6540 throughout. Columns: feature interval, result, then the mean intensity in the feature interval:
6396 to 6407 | -0.81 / 1.25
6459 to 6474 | 0.03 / 1.48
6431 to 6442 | -0.81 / 1.43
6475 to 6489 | -0.04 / 1.56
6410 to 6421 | -1.16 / 1.36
